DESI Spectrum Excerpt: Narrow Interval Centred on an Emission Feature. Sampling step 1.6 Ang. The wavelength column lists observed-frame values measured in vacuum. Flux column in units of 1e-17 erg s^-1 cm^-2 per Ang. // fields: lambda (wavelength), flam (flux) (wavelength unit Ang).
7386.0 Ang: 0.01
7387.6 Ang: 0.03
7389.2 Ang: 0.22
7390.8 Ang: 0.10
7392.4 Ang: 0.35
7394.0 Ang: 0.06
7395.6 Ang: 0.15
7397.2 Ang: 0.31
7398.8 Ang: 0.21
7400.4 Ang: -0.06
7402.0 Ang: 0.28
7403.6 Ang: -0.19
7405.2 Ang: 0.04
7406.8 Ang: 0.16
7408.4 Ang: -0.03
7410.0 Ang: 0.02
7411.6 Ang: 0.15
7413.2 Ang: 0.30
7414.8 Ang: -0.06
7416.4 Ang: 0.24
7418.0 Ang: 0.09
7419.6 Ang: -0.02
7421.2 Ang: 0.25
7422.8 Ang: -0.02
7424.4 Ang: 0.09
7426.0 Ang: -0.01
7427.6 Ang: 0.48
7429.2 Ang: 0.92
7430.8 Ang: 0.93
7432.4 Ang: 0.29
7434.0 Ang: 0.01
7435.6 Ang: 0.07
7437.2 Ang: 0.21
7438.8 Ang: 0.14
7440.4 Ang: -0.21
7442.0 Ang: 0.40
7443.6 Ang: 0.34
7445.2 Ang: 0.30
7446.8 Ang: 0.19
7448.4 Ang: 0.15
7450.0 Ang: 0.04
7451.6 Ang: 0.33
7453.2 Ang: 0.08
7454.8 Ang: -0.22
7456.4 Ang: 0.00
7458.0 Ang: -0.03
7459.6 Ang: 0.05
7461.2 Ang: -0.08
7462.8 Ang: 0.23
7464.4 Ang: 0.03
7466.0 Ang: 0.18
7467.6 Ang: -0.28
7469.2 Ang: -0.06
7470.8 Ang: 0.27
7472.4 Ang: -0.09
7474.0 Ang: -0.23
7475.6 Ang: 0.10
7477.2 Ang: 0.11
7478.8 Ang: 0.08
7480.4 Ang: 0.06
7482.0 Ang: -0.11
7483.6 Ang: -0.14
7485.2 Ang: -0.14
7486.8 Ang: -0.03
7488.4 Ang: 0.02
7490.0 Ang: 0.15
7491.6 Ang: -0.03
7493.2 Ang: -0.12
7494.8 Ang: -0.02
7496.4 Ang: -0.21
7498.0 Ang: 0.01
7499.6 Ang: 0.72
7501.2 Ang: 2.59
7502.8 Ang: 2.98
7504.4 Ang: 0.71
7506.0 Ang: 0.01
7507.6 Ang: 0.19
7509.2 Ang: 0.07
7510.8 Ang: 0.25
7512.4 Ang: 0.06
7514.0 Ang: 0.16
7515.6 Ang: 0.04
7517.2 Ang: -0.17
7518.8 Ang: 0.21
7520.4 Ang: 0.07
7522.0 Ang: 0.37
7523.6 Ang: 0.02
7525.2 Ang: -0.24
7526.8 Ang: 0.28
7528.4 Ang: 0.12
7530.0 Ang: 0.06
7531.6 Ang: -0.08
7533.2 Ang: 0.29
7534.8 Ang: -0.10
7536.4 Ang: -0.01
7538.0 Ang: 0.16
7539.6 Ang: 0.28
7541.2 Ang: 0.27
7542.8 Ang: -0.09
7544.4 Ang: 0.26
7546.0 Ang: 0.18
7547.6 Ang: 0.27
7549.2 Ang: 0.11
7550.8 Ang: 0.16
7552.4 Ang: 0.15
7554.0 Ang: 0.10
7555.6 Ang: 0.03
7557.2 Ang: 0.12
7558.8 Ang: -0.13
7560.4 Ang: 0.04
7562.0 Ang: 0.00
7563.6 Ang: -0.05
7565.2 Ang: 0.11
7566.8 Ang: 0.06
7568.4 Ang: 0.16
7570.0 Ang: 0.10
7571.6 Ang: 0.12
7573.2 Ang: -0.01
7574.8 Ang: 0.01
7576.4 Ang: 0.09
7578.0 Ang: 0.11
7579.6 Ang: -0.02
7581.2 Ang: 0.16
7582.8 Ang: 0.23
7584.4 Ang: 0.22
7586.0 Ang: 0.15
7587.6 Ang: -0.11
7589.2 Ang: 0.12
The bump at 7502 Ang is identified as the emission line [O III]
